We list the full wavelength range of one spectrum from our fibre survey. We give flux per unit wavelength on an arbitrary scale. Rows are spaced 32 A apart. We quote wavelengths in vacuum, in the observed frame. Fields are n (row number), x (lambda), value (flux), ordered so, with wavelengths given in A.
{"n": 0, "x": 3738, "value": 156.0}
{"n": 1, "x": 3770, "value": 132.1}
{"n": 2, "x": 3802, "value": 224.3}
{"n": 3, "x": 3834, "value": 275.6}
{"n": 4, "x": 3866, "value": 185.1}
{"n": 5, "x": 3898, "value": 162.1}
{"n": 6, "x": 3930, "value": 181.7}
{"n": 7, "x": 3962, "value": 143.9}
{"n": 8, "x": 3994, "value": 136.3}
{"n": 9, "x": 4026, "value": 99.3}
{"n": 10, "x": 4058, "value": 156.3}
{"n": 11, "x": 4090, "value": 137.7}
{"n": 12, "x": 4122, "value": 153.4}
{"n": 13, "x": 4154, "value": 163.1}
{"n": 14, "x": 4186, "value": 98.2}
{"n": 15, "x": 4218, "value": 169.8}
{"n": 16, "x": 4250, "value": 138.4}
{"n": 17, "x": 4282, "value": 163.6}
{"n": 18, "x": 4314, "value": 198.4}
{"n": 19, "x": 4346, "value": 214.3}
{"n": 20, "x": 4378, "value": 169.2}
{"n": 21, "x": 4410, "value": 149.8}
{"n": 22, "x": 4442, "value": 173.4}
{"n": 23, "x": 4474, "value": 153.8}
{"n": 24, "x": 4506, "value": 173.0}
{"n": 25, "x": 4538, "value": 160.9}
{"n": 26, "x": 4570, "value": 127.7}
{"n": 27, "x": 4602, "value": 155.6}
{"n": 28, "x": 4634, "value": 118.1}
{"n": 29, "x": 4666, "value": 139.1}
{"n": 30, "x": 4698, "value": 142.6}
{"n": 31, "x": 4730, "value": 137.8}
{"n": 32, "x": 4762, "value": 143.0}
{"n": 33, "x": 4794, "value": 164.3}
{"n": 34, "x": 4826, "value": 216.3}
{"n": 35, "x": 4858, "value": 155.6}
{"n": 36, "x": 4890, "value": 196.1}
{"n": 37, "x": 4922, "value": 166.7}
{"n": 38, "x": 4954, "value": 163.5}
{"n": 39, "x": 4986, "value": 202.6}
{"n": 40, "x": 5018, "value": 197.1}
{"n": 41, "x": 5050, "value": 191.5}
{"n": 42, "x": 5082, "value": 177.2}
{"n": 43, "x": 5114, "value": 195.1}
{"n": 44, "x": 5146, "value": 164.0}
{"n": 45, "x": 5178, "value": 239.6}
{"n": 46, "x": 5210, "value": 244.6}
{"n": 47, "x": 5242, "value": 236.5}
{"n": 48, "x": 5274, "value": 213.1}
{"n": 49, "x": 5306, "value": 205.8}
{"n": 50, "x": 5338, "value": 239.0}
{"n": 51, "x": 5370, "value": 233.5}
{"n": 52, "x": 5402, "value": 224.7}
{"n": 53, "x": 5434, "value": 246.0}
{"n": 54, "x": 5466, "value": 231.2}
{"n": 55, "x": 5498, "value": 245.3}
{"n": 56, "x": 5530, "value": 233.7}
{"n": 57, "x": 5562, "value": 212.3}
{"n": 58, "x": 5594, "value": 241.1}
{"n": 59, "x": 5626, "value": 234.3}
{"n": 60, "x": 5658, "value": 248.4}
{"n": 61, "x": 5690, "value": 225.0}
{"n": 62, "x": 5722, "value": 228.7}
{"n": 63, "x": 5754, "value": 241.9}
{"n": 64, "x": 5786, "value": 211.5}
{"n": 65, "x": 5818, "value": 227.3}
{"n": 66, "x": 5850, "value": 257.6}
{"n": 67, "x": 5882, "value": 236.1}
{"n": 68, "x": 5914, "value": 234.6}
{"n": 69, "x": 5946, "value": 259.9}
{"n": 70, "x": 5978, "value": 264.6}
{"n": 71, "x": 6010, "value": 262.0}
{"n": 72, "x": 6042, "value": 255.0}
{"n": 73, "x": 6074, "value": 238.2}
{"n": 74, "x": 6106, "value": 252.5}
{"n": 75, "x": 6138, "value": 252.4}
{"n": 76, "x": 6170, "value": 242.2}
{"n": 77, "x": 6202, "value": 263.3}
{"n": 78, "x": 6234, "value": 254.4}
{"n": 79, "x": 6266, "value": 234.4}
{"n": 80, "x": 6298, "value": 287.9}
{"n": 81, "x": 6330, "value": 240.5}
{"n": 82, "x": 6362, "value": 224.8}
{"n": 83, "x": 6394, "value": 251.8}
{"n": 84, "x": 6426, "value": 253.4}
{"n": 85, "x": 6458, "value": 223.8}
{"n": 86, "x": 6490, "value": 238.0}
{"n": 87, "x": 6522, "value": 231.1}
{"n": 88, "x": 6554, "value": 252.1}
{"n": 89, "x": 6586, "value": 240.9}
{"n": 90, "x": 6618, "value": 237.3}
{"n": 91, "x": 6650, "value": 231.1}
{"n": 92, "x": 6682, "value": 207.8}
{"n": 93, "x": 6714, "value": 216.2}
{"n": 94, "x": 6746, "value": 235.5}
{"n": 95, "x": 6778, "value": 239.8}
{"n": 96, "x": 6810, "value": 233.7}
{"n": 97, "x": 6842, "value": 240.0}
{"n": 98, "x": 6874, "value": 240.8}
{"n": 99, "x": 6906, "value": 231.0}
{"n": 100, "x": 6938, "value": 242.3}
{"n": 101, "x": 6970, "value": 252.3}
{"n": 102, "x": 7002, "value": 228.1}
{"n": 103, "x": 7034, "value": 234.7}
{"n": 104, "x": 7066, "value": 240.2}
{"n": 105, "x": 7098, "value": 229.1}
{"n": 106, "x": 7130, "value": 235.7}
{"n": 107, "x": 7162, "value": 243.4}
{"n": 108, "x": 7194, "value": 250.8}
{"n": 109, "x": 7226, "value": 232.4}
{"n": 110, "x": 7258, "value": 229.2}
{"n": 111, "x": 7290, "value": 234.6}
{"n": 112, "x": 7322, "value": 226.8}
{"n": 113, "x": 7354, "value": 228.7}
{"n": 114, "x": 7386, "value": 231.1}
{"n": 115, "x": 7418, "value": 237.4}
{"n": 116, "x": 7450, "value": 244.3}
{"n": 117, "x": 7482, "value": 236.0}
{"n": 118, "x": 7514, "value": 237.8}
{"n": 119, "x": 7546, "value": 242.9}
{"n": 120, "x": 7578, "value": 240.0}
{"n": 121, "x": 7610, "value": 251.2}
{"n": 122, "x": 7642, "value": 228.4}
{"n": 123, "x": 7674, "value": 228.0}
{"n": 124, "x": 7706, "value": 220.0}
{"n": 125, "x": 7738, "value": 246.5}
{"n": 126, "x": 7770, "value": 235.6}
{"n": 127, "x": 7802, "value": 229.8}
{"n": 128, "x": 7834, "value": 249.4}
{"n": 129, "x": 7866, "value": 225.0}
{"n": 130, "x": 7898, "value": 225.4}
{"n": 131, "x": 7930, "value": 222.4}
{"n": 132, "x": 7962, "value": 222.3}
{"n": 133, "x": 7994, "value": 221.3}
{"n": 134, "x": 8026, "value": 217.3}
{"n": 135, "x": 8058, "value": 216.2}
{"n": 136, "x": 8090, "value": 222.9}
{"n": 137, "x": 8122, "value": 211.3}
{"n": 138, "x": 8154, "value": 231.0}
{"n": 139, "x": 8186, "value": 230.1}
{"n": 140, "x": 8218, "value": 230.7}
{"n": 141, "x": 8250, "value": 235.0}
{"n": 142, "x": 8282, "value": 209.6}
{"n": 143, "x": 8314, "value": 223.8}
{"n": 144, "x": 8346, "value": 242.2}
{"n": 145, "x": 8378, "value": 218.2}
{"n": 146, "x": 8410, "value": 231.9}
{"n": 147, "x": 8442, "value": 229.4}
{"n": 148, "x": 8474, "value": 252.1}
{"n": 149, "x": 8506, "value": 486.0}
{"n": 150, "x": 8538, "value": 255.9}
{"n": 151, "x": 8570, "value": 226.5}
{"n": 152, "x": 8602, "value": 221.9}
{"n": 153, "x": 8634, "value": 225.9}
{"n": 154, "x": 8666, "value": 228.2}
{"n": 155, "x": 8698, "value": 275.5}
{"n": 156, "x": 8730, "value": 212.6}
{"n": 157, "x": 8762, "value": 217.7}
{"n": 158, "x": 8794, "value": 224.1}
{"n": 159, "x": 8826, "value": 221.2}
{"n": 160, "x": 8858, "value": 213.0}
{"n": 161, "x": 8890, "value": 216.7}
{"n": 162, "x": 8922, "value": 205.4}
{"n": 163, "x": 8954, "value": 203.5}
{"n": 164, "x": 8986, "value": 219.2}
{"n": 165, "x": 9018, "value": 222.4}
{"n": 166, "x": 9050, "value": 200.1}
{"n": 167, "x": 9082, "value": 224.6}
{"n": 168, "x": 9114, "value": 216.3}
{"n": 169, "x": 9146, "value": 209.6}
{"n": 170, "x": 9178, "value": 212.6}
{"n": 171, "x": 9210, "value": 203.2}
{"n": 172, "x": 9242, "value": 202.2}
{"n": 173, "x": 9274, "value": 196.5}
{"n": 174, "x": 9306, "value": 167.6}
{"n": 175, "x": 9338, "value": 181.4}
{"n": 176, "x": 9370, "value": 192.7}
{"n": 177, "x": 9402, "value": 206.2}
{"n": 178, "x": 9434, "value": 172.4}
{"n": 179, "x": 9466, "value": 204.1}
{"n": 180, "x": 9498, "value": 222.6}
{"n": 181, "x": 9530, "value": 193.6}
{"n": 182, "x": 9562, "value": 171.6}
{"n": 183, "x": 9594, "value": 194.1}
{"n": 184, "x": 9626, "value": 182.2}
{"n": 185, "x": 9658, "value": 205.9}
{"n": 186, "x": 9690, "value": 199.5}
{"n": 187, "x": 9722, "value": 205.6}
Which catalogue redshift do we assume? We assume 0.294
